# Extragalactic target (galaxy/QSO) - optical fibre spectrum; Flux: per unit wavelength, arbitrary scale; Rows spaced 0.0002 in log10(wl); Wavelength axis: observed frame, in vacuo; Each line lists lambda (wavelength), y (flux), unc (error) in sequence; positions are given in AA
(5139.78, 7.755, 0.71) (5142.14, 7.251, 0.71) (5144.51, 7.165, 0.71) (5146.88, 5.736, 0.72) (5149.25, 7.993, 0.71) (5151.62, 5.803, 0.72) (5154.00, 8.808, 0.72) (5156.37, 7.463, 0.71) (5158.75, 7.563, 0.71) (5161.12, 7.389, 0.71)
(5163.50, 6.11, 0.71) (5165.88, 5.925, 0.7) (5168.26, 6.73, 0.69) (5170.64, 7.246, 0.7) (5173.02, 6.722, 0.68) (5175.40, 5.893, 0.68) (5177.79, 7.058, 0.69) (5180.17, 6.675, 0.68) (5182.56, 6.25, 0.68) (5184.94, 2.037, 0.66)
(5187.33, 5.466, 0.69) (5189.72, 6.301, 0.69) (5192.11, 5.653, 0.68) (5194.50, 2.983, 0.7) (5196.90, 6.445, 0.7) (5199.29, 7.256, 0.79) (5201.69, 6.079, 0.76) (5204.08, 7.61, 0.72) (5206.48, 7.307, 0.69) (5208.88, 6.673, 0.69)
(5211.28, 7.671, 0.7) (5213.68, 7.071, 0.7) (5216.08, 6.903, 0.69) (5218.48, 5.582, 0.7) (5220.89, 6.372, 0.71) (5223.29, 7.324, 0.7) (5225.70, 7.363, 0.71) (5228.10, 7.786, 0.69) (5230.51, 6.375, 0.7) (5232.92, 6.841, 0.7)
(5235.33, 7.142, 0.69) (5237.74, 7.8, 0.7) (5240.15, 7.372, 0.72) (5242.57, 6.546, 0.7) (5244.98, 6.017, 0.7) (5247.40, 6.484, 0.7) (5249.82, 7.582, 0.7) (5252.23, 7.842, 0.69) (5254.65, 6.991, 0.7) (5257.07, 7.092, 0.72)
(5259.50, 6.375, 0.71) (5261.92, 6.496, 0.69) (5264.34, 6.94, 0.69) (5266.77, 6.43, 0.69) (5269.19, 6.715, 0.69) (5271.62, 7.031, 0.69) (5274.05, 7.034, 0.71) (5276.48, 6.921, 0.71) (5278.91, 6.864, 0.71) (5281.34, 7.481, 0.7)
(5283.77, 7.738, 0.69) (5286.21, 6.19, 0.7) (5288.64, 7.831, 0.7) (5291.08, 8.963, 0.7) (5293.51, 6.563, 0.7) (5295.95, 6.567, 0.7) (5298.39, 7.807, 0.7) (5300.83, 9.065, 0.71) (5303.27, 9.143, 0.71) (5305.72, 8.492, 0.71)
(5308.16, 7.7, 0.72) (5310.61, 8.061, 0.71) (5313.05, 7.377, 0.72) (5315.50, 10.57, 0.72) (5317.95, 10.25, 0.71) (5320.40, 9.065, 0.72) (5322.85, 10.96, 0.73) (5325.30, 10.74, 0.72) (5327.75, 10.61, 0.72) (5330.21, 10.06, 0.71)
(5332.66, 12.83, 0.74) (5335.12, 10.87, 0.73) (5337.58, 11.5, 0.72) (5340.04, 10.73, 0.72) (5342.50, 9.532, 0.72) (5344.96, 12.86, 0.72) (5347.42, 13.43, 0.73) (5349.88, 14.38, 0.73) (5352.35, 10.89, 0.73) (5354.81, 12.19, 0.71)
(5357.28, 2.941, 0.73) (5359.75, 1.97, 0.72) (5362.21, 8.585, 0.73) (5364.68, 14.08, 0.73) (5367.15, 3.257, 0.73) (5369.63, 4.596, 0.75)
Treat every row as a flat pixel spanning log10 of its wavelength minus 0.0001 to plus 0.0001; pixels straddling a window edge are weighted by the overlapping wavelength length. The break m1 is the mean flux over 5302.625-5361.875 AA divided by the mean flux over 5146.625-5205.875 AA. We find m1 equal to 1.55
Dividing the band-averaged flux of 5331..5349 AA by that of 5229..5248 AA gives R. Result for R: 1.7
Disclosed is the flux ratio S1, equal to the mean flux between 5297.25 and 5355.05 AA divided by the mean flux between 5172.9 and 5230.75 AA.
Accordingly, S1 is 1.63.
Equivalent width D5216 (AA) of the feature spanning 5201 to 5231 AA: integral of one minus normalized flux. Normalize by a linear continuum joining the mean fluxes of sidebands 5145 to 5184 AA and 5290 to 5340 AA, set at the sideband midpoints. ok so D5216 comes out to 2.9 AA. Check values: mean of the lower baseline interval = 6.81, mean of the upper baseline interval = 9.4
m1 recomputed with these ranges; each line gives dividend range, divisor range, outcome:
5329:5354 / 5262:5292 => 1.64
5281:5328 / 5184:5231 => 1.35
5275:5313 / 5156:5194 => 1.24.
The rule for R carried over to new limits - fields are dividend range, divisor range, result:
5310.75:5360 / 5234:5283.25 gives 1.48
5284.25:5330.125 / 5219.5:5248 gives 1.25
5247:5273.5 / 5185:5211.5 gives 1.14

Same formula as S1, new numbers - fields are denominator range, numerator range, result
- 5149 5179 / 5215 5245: 1.00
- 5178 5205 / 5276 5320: 1.40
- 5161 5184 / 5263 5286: 1.07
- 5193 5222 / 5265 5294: 1.10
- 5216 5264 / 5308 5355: 1.56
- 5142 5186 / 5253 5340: 1.26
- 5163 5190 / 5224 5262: 1.17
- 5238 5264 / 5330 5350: 1.70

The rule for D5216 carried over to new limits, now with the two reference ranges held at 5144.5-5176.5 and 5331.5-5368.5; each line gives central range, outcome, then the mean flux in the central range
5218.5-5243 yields 3.04 AA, 7.04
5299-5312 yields 1.13 AA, 8.45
